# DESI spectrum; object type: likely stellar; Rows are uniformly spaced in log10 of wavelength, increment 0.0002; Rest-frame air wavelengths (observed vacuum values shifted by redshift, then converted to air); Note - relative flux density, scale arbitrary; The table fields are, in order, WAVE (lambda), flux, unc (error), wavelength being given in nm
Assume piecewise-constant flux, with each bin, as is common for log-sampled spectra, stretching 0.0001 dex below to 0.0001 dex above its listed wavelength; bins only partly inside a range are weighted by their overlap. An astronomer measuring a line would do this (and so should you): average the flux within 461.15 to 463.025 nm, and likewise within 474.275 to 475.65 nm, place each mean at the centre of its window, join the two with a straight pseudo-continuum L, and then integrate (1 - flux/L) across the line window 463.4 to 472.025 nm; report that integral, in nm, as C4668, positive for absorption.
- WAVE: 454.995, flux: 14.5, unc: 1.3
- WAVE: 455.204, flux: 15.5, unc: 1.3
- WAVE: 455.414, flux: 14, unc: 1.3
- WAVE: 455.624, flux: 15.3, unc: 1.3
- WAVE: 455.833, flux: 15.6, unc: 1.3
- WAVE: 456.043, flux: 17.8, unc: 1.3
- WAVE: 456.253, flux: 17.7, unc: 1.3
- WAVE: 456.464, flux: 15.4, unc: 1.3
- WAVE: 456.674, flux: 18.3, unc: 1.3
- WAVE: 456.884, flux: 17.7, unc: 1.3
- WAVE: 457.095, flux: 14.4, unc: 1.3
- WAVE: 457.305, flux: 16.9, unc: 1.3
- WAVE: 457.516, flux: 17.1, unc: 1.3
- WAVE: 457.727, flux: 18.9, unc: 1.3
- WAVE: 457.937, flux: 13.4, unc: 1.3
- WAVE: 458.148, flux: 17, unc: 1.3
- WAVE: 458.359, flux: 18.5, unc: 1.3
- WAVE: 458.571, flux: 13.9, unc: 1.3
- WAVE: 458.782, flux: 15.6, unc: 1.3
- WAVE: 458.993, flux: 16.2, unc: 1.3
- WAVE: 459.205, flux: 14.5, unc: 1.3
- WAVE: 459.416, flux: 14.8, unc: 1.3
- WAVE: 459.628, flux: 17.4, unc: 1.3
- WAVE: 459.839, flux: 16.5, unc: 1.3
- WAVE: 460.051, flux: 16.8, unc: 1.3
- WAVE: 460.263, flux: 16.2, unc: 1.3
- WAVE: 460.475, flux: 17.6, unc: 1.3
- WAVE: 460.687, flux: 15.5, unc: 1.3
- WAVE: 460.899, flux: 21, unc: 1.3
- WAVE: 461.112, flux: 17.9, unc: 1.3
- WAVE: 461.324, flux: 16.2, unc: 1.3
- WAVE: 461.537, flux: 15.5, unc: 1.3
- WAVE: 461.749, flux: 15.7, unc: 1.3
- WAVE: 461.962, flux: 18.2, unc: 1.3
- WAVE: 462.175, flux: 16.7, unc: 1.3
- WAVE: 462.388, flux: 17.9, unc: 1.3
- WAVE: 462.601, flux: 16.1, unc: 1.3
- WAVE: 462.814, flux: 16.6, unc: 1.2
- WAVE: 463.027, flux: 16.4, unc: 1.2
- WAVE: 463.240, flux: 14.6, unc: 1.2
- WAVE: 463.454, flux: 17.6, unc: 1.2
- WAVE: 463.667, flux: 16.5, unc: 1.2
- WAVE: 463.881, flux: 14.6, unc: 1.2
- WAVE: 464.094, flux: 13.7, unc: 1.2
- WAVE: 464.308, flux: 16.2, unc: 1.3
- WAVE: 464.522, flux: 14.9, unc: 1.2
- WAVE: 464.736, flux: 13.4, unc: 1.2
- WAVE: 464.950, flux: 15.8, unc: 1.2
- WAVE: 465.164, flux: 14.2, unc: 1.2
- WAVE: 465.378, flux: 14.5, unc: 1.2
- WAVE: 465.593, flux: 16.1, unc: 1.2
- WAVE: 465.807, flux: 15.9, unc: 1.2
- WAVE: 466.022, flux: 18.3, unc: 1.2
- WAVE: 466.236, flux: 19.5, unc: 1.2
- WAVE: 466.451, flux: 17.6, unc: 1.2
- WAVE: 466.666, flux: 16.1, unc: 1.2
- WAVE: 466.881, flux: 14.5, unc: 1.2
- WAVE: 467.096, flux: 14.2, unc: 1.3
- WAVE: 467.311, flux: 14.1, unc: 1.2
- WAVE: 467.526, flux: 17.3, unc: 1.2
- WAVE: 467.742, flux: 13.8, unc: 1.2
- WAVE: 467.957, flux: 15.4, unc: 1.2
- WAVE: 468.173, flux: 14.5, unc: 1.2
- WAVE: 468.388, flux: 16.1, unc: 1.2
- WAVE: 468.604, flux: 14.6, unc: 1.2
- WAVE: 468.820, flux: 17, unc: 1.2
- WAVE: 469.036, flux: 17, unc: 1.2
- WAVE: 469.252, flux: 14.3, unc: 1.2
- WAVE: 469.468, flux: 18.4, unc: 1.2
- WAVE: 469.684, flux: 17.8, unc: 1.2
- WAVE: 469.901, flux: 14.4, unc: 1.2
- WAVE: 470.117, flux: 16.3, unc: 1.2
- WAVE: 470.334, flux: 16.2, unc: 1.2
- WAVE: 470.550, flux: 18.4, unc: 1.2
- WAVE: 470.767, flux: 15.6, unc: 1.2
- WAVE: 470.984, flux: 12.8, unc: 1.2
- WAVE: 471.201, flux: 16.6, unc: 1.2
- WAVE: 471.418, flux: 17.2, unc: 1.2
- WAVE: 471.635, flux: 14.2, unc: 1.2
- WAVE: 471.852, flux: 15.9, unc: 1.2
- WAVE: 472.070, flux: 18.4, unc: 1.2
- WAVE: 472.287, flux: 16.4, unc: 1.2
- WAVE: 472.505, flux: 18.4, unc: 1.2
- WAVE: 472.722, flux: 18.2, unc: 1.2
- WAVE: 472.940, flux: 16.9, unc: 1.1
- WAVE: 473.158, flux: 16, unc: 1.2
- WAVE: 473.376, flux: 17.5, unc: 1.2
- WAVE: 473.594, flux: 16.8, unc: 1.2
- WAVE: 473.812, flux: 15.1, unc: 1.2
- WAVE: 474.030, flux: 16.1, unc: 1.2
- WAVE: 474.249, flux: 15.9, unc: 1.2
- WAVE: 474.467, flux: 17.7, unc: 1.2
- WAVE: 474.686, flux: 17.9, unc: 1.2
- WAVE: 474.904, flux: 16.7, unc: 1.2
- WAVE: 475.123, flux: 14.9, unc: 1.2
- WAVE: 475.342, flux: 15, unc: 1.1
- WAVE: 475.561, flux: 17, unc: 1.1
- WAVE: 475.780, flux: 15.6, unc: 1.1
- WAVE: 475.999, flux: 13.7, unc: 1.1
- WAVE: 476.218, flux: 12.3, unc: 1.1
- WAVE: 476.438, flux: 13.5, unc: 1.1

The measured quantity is 0.41 nm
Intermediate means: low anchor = 16.6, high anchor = 16.5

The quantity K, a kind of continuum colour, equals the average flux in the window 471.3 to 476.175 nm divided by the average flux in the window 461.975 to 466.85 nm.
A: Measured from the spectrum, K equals 1.02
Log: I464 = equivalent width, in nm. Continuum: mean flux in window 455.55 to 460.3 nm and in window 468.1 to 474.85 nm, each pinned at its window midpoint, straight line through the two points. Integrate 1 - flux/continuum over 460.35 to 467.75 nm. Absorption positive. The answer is 0.10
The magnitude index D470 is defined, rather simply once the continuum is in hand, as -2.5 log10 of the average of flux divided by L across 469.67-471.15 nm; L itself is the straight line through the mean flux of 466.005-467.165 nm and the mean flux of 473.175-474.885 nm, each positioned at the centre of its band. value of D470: 0.06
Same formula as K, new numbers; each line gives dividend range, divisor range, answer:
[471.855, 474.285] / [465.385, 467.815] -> 1.05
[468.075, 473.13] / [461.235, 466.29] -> 1.02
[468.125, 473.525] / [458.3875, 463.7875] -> 0.99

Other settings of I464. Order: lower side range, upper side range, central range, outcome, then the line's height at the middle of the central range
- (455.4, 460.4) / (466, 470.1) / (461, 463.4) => -0.06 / 16.2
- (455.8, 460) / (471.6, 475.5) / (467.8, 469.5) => 0.08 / 16.5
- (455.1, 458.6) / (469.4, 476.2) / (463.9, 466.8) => 0.09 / 16.3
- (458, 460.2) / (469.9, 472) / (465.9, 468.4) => 0.00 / 15.9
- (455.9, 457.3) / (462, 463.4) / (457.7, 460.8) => 0.11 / 16.7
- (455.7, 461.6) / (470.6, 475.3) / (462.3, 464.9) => 0.13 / 16.5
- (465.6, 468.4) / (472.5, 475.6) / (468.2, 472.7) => -0.01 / 16.3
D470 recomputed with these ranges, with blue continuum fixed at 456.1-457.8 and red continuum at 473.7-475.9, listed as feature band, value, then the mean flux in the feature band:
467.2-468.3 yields 0.10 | 15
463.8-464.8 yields 0.14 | 14.6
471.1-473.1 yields -0.04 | 16.9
